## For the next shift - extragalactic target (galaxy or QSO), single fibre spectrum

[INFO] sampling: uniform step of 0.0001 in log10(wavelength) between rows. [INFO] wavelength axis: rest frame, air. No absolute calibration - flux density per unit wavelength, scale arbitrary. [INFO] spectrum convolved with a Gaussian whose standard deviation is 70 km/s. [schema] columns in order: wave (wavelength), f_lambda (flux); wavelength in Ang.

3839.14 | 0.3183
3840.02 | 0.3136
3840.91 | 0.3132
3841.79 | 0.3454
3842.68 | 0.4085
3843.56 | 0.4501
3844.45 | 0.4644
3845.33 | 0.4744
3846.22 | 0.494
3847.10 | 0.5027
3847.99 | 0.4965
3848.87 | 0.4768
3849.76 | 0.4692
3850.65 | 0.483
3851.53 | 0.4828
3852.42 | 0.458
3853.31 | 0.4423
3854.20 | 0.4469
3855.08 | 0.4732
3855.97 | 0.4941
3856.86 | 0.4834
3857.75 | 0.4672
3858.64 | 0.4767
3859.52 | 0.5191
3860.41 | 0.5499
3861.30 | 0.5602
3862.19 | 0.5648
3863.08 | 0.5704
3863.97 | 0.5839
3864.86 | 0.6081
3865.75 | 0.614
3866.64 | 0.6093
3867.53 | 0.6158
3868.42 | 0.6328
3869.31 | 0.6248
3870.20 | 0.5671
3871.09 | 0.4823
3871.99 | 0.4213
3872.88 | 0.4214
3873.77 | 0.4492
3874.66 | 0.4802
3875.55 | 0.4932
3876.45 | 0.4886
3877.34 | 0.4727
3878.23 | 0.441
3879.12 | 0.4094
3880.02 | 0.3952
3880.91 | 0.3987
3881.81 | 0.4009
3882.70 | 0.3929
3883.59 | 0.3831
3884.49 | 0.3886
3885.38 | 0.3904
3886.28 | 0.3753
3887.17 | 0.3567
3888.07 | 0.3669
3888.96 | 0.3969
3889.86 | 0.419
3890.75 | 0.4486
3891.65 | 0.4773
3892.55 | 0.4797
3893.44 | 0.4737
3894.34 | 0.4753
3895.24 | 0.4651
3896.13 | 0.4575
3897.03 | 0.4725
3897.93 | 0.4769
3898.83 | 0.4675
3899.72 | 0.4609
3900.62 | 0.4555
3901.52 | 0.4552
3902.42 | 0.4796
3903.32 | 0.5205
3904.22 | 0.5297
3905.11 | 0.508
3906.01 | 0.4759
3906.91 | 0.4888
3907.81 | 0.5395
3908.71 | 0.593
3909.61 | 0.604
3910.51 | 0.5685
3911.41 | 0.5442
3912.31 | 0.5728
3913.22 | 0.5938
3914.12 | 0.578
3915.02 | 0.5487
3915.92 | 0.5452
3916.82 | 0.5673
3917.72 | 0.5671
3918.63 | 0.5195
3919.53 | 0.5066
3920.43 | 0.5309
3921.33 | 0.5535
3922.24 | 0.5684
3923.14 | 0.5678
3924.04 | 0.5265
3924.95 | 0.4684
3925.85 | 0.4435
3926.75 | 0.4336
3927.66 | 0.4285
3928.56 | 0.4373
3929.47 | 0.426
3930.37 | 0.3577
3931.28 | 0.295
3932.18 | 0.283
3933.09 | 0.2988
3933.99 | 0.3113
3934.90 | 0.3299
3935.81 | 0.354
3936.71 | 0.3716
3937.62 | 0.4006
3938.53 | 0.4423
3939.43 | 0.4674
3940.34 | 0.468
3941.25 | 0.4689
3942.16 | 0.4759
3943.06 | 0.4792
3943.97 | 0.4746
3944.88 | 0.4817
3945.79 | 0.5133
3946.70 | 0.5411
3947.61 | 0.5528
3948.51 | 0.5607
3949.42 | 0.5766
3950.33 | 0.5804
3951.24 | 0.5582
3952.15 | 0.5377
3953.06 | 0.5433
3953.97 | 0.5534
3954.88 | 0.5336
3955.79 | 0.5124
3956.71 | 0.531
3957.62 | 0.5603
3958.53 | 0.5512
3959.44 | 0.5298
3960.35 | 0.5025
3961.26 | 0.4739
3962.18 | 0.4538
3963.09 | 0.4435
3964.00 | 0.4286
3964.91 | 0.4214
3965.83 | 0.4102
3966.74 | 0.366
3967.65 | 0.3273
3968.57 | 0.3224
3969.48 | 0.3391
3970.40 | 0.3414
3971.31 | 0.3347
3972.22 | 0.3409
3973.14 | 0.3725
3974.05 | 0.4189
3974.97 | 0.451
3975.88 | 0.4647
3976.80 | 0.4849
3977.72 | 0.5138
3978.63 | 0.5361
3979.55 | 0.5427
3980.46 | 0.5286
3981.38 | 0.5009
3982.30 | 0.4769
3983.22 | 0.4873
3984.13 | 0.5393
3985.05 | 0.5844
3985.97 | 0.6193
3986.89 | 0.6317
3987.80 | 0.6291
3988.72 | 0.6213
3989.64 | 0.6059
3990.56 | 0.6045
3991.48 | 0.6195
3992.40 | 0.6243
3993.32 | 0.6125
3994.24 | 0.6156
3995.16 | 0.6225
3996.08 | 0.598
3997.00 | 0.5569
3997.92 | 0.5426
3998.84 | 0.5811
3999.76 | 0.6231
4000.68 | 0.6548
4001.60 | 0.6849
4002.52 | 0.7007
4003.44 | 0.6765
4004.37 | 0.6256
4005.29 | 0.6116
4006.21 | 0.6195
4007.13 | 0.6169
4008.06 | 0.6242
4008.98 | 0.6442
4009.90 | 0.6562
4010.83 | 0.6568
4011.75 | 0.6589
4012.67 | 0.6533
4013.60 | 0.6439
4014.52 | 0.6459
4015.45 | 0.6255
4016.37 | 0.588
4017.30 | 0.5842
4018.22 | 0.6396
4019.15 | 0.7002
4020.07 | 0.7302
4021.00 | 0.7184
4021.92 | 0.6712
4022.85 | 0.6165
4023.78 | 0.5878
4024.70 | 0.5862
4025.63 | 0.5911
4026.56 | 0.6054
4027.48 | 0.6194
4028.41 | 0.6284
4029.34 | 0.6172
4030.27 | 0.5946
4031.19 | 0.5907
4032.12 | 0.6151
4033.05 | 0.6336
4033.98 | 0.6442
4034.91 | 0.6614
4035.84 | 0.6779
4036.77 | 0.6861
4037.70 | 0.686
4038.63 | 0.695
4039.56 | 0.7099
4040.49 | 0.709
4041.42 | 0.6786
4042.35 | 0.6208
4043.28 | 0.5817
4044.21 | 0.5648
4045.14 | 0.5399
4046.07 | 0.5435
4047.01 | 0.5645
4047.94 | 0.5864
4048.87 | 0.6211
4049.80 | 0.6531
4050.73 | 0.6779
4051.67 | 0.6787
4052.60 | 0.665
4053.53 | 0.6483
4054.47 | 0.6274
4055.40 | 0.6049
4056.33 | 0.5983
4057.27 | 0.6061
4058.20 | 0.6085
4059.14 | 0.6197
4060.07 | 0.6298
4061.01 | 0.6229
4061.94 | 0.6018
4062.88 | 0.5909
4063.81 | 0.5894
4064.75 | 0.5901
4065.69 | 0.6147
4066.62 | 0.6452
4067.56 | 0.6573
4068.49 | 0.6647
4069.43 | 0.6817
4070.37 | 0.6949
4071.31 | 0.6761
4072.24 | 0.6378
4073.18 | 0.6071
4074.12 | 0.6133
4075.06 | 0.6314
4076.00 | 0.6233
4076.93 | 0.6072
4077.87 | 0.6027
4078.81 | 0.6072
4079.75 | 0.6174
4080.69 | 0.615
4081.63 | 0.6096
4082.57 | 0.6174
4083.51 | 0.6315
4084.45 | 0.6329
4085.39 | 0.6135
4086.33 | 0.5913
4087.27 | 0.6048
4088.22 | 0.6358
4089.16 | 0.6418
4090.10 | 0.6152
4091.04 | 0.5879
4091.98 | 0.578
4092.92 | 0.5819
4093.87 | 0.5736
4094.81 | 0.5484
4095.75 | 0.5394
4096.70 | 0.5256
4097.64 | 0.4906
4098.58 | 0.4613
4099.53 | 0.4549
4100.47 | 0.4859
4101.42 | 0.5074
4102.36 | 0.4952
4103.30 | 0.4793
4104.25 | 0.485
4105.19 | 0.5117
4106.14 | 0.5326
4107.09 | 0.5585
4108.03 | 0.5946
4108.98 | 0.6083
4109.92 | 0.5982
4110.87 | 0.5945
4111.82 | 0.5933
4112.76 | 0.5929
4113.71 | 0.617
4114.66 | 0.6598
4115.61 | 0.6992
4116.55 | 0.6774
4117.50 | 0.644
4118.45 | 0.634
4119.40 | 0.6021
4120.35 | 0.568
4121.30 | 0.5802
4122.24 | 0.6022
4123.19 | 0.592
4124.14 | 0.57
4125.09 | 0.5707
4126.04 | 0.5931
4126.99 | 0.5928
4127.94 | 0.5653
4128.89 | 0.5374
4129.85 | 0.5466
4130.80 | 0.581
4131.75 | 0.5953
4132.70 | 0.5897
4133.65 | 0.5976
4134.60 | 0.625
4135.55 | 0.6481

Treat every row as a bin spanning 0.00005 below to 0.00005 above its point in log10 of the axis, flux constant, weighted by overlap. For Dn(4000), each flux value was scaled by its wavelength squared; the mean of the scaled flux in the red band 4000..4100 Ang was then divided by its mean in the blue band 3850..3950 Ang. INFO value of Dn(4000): 1.4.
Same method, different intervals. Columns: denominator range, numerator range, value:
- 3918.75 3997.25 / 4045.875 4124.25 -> 1.31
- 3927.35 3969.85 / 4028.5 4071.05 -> 1.46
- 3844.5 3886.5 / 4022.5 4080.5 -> 1.41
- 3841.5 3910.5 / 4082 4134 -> 1.35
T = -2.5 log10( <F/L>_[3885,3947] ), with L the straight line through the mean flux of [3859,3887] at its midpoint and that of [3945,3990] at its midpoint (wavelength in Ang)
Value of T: 0.05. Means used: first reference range 0.492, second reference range 0.495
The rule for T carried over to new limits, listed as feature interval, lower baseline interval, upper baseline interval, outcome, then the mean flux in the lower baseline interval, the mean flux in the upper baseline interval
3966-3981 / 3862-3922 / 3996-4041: 0.37 mag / 0.496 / 0.639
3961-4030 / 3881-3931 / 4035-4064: 0.03 mag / 0.481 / 0.629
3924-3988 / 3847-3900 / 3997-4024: 0.24 mag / 0.477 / 0.64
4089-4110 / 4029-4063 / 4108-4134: 0.13 mag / 0.629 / 0.6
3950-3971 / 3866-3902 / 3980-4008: 0.19 mag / 0.459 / 0.601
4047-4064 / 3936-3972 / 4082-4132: -0.15 mag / 0.471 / 0.577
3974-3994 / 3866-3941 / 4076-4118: -0.08 mag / 0.47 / 0.581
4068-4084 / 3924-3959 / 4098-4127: -0.15 mag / 0.464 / 0.572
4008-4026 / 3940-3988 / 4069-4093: -0.17 mag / 0.487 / 0.622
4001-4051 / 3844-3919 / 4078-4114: -0.17 mag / 0.492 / 0.569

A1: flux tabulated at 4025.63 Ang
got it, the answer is 0.5911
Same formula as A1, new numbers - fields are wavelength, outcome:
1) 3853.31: 0.4423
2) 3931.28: 0.295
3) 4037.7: 0.686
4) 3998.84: 0.5811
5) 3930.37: 0.3577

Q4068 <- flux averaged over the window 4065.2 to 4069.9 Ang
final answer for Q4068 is 0.653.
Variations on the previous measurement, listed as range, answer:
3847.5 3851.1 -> 0.482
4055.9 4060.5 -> 0.612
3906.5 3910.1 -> 0.557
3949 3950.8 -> 0.578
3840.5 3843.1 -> 0.356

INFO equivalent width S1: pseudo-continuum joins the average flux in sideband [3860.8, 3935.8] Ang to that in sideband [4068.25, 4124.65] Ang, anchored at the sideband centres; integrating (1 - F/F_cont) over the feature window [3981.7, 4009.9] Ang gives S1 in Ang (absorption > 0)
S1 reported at -3.9 Ang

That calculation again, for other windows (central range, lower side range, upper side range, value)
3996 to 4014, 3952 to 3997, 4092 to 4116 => -4.1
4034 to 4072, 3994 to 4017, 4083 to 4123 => -1.9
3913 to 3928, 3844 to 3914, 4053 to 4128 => -0.5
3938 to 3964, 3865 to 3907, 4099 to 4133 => -0.7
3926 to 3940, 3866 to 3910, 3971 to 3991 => 3.2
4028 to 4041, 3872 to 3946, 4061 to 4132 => -2.5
